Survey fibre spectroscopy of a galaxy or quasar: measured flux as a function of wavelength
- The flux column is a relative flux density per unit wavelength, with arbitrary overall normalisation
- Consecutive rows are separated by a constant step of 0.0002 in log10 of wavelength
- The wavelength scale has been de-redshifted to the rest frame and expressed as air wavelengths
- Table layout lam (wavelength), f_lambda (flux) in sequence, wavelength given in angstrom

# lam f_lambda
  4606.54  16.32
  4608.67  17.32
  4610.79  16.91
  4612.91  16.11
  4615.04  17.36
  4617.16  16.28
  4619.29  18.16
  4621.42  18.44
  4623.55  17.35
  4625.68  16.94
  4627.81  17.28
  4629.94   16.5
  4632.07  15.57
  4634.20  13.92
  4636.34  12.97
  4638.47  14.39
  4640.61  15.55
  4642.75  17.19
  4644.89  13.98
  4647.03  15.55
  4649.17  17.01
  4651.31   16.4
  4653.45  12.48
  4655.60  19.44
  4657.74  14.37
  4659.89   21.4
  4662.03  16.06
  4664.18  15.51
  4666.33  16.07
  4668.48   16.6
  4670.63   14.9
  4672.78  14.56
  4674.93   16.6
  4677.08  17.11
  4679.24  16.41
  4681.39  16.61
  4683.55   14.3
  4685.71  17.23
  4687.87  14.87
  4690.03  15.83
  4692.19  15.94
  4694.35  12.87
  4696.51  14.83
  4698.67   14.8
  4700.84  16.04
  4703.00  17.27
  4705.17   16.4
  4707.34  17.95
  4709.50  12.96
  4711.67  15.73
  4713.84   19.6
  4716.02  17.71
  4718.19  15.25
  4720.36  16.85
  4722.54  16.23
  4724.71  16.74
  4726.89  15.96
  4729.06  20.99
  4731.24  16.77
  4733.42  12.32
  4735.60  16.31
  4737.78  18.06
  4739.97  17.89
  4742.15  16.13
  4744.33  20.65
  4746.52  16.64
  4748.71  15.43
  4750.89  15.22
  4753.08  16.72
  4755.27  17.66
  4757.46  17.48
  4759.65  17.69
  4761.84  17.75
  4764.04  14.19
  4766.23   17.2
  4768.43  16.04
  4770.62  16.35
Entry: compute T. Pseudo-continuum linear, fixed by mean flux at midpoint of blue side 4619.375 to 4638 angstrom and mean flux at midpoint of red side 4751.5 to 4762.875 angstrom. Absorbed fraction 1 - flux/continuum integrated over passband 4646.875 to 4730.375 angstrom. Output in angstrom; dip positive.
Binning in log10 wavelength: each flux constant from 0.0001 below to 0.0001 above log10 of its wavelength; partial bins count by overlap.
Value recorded 2.39 angstrom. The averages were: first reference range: 16.2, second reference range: 17.4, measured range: 16.3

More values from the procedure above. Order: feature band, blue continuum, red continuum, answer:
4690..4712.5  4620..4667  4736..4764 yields 1.6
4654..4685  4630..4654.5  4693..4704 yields -2.6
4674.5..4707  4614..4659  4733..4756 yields 1.1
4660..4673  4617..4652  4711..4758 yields 0.2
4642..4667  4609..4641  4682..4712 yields -0.5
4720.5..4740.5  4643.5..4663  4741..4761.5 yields 0.2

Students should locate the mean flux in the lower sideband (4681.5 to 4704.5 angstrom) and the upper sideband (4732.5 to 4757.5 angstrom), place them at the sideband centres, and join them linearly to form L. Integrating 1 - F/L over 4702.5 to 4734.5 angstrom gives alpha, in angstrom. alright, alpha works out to -1.00 angstrom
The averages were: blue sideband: 15.5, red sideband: 16.7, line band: 16.6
